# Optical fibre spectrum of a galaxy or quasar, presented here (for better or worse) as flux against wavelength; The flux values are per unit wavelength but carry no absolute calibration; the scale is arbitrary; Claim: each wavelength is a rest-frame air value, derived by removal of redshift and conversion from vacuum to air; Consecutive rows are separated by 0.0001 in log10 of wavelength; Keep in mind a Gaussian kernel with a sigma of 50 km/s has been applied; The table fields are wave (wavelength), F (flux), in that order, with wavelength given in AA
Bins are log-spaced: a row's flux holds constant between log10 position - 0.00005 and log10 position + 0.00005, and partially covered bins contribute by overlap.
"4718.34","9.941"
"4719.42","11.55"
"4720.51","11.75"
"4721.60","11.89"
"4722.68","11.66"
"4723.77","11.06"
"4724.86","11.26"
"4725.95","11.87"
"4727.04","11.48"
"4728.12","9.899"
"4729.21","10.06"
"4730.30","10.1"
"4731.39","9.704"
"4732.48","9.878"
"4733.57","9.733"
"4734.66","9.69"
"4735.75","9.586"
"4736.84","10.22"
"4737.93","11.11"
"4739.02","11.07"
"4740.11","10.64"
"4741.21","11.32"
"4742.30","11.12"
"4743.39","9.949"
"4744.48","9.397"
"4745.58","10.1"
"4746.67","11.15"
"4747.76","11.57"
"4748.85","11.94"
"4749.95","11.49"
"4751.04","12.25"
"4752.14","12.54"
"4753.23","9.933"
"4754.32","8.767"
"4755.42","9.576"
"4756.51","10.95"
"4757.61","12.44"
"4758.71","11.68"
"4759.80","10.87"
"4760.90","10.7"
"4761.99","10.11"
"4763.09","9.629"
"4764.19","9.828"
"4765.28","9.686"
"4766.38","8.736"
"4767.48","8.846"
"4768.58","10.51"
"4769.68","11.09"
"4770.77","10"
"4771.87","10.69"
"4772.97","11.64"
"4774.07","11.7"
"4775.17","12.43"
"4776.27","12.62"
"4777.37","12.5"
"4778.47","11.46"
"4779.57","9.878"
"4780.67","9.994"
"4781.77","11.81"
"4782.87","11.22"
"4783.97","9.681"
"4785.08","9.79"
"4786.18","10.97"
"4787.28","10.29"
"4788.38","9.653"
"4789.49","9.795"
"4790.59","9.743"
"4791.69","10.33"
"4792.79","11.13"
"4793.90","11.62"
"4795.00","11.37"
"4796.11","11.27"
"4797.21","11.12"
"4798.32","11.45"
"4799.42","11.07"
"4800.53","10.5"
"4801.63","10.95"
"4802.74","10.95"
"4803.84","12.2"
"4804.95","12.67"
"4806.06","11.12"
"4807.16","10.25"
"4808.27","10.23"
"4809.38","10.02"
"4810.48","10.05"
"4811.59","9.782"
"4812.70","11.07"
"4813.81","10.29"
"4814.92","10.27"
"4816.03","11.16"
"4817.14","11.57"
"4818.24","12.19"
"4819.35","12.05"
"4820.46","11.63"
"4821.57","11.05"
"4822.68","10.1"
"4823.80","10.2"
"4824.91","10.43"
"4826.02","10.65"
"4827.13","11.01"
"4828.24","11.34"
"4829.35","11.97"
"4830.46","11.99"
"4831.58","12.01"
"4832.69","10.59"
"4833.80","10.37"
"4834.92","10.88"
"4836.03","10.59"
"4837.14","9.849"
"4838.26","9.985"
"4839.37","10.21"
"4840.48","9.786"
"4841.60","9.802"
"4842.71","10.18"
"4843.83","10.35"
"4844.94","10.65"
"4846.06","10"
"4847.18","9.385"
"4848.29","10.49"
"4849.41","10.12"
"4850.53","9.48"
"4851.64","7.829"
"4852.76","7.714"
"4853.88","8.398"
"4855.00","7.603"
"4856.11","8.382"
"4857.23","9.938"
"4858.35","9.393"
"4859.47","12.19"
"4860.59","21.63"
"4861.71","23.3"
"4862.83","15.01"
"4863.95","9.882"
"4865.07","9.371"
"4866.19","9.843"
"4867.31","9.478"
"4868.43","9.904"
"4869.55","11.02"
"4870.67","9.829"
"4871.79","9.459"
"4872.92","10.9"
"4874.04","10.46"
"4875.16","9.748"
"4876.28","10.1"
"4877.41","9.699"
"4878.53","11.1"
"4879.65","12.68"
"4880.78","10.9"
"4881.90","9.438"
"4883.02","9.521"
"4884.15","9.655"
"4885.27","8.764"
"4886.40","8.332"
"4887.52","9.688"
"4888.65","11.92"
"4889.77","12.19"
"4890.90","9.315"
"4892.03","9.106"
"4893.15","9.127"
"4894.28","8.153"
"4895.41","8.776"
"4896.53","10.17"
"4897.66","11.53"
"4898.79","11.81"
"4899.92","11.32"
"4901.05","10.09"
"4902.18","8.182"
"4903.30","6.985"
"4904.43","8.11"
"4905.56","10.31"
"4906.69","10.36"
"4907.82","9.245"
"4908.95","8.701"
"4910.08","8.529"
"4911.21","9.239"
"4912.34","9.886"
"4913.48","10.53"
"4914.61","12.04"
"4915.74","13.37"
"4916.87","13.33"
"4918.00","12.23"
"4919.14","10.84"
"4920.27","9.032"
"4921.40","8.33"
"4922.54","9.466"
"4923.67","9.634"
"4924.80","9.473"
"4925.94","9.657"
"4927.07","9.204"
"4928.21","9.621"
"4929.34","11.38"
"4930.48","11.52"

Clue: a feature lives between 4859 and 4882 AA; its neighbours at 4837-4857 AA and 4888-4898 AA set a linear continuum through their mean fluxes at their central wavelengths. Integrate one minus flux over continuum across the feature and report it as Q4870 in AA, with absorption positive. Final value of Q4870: -4.8 AA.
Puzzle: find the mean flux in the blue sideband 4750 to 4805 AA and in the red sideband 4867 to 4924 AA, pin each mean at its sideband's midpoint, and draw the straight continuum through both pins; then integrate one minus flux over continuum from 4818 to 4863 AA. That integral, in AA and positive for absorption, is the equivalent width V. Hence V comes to -2.4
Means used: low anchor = 10.8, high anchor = 10.1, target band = 10.9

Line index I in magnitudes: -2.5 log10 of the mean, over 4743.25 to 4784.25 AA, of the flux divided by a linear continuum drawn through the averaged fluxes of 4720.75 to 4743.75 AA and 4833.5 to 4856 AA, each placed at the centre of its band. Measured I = -0.043 mag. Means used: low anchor 10.7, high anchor 9.65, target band 10.8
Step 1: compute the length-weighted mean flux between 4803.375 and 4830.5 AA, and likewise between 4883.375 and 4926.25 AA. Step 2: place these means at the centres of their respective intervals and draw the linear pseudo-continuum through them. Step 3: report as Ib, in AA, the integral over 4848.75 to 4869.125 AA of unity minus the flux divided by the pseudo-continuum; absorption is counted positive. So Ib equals -1.2 AA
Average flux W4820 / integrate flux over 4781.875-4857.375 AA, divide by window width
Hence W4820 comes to 10.5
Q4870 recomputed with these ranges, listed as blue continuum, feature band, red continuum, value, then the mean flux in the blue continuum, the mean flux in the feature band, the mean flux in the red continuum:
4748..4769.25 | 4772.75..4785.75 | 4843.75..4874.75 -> -0.74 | 10.6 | 11.2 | 10.8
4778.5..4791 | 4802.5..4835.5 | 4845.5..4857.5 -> -4.67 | 10.3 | 11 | 9.01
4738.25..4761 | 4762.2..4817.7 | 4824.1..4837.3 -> 1.19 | 10.9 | 10.7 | 11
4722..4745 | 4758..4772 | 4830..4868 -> 0.53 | 10.5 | 10.2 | 10.8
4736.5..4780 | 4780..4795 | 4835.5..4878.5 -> 0.35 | 10.8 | 10.5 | 10.6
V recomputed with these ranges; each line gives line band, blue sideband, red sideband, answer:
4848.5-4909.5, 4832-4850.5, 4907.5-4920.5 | 0.7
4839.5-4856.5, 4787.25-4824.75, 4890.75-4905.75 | 1.4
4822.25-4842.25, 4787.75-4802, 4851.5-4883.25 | 0.3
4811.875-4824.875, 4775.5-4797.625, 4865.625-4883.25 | -0.5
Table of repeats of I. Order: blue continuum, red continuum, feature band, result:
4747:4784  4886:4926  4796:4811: -0.04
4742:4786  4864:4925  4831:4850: 0.00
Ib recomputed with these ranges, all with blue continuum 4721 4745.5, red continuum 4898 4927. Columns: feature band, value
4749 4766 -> -0.3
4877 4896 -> 0.4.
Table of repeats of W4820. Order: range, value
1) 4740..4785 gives 10.8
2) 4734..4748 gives 10.5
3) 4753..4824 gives 10.8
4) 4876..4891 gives 10.3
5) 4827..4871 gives 10.8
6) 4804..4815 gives 10.6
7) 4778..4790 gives 10.4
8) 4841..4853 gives 9.68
